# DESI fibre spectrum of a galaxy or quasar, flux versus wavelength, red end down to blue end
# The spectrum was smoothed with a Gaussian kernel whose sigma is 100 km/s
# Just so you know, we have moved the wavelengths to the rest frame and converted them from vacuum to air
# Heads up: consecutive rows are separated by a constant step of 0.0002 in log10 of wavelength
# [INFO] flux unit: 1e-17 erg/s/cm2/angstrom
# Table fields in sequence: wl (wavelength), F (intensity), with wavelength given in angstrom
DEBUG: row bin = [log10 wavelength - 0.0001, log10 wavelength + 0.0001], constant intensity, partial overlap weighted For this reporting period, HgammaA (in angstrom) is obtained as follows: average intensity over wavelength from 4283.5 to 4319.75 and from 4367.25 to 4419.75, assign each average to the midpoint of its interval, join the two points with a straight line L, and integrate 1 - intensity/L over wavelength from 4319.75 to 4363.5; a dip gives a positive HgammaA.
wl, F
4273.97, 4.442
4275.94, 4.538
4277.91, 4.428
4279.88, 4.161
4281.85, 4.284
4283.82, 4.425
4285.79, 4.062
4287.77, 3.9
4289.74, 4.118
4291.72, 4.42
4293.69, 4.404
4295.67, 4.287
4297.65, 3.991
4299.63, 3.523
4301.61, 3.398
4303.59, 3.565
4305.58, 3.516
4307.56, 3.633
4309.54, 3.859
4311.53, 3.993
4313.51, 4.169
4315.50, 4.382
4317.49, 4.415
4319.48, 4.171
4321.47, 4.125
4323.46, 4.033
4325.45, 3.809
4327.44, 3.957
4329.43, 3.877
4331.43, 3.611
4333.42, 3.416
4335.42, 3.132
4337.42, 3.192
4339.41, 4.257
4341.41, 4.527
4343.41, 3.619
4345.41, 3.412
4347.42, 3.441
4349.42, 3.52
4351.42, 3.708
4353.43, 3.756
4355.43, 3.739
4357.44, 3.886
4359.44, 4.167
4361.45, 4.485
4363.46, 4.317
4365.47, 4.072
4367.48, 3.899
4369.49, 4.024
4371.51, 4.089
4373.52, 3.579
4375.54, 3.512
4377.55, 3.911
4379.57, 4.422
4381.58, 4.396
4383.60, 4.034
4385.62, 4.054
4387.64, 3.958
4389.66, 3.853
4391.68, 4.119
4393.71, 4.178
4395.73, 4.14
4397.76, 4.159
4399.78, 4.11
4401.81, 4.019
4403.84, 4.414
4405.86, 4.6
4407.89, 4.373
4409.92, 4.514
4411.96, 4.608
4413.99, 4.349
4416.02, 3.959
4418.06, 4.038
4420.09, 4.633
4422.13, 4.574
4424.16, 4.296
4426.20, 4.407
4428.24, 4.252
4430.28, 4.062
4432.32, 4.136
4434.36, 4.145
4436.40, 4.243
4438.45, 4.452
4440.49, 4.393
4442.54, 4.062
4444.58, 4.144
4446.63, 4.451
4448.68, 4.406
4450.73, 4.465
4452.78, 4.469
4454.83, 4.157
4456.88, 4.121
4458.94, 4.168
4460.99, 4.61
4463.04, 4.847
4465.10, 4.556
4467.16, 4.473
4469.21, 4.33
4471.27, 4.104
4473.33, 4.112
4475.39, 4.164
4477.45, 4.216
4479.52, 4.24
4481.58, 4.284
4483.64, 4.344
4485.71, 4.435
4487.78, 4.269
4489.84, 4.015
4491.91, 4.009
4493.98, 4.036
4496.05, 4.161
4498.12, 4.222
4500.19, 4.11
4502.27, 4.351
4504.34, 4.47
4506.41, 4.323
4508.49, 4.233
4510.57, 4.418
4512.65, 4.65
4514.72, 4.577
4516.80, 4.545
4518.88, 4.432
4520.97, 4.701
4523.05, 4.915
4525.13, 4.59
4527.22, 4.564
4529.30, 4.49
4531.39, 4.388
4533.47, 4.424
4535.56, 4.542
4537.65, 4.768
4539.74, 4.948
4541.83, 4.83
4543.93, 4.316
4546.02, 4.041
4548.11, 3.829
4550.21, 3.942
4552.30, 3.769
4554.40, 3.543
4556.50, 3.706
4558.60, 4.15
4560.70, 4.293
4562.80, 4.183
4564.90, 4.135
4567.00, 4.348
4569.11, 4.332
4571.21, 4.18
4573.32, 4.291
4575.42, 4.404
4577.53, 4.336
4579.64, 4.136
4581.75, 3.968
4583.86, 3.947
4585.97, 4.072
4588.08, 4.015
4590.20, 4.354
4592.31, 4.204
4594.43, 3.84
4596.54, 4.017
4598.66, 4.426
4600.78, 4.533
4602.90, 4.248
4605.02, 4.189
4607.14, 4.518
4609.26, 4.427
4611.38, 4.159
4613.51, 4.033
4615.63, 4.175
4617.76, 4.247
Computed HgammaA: 2.7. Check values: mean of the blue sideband 4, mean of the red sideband 4.14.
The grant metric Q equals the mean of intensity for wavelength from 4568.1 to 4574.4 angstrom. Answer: 4.27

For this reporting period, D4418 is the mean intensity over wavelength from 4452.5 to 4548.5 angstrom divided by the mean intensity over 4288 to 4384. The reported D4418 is 1.12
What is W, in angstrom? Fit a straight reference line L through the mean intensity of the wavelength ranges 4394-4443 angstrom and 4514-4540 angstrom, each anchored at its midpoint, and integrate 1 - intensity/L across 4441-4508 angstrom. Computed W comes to 2.43 angstrom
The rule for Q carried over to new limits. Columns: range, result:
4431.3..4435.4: 4.15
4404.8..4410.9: 4.5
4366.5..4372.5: 4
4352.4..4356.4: 3.75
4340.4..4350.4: 3.7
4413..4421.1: 4.25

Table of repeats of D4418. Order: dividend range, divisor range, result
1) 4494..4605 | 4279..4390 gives 1.09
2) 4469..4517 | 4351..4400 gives 1.06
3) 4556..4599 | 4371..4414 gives 1.00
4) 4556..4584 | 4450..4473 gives 0.96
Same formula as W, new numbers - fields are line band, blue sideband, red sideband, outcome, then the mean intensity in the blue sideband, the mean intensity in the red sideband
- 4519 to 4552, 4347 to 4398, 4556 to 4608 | -2.5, 3.98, 4.2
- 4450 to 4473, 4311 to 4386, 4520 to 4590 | -1.5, 3.92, 4.28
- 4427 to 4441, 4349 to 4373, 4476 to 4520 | -0.3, 3.98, 4.3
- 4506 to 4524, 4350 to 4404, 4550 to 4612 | -1.8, 4.03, 4.16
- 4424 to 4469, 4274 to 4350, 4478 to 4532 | -0.9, 3.94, 4.37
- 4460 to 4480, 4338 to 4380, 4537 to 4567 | -1.5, 3.91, 4.17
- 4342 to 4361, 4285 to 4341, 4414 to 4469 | 1.4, 3.91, 4.33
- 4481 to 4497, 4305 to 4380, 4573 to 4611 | -0.4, 3.88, 4.22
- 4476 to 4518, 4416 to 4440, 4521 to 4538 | 1.8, 4.28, 4.59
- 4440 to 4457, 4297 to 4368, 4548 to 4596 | -1.4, 3.85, 4.09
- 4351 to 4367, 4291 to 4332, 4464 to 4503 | 0.0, 3.96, 4.23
